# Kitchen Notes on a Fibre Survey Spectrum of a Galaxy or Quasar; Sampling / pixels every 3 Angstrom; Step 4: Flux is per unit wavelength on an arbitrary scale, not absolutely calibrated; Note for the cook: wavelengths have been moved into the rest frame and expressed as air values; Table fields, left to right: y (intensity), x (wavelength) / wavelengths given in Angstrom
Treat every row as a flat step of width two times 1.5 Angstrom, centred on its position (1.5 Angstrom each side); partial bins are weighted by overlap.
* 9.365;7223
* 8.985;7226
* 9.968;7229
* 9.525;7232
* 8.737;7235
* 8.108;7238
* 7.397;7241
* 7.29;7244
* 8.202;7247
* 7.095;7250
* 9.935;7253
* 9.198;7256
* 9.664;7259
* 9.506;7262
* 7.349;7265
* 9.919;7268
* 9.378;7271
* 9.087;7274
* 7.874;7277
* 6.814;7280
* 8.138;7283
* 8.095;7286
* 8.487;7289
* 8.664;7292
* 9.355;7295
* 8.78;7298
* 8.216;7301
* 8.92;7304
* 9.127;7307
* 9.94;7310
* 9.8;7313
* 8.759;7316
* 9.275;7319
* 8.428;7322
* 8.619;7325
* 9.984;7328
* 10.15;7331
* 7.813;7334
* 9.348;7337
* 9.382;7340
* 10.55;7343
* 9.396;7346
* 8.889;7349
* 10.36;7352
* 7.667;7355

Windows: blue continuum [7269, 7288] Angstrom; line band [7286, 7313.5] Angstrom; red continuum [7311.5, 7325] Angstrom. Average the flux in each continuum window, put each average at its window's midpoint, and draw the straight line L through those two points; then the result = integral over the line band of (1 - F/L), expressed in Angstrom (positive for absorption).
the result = -0.9 Angstrom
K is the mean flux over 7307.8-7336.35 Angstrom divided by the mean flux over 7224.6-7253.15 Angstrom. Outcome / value 1.1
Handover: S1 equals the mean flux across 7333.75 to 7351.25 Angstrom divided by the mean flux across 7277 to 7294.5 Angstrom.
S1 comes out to 1.16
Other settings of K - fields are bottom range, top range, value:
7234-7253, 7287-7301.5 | 1.10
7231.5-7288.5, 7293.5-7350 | 1.09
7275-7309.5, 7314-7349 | 1.09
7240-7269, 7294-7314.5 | 1.07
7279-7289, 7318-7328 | 1.14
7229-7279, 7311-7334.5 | 1.06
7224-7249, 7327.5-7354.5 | 1.11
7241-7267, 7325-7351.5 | 1.11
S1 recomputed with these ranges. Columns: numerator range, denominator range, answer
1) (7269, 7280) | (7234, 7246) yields 1.09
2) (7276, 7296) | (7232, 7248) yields 1.01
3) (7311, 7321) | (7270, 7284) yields 1.13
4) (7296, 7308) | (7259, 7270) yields 0.97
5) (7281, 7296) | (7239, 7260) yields 1.01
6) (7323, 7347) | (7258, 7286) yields 1.09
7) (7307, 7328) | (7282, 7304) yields 1.07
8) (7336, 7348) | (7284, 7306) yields 1.12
